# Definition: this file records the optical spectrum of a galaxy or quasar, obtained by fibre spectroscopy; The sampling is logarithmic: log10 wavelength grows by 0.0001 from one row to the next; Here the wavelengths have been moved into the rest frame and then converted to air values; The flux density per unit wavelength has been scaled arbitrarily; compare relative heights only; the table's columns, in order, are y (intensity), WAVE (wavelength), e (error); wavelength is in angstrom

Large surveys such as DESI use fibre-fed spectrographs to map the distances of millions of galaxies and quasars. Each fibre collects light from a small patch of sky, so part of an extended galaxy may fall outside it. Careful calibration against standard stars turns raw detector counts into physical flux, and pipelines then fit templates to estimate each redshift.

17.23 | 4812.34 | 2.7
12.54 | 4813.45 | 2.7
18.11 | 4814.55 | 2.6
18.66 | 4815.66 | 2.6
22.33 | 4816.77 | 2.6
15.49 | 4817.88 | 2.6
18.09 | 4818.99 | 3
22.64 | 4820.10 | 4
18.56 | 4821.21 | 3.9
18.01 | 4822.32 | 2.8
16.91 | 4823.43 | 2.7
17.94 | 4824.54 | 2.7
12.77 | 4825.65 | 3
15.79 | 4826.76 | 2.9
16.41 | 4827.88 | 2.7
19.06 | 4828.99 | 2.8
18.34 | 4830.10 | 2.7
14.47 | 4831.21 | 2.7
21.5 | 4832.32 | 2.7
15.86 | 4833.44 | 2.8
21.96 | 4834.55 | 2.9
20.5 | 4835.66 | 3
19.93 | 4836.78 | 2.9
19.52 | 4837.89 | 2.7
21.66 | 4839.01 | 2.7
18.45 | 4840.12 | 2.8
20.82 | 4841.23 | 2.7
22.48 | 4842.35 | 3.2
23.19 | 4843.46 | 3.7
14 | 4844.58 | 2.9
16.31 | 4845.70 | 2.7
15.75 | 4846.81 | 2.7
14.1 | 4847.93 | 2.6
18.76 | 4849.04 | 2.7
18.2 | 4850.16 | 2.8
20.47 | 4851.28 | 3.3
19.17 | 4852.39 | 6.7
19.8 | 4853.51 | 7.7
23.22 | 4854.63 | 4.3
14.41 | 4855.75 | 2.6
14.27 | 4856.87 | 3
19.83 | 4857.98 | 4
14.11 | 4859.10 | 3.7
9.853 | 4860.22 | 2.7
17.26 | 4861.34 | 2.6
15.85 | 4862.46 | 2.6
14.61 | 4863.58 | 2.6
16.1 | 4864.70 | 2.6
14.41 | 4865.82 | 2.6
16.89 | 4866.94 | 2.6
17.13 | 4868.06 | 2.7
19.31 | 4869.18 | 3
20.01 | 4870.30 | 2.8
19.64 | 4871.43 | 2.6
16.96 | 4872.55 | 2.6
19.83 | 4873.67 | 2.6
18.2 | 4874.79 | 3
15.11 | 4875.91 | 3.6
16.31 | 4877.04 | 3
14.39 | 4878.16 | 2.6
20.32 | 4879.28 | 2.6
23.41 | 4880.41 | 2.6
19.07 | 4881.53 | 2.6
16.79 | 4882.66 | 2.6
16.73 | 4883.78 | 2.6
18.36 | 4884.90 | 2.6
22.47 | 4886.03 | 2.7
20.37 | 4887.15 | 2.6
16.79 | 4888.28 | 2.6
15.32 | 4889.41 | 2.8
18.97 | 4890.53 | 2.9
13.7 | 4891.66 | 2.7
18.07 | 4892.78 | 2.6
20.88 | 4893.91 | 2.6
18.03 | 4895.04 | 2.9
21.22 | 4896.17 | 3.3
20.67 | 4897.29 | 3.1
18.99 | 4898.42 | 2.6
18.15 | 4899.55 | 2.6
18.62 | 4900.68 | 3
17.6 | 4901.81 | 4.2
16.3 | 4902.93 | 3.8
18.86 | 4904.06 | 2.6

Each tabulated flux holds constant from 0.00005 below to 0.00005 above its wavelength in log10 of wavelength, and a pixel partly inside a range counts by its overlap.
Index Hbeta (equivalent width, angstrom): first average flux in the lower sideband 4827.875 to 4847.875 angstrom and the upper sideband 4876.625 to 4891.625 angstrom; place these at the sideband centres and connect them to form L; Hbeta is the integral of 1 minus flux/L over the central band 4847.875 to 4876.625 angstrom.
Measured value 1.98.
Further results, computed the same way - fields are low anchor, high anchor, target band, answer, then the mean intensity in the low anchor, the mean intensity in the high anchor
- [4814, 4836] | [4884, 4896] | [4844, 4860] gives 0.9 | 18.1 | 18.3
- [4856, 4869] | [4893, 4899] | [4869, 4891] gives -0.8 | 15.6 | 19.8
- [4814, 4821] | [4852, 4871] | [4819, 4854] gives -0.7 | 19.2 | 16.8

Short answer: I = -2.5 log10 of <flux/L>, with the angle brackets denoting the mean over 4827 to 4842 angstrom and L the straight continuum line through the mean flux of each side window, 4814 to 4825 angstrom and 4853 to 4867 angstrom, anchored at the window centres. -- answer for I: -0.080 mag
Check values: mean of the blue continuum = 18.7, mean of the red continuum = 16.2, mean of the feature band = 19.1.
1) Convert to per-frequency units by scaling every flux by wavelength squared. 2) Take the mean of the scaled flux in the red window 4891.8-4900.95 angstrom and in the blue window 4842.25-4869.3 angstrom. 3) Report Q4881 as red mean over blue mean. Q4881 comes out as 1.14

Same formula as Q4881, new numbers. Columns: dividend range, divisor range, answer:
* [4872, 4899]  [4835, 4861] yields 1.02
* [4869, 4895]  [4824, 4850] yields 1.02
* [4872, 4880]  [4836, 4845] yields 0.88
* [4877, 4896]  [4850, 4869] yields 1.10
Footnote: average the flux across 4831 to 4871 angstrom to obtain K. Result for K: 17.9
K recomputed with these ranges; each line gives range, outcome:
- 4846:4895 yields 17.6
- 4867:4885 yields 18.2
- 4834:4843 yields 20.7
